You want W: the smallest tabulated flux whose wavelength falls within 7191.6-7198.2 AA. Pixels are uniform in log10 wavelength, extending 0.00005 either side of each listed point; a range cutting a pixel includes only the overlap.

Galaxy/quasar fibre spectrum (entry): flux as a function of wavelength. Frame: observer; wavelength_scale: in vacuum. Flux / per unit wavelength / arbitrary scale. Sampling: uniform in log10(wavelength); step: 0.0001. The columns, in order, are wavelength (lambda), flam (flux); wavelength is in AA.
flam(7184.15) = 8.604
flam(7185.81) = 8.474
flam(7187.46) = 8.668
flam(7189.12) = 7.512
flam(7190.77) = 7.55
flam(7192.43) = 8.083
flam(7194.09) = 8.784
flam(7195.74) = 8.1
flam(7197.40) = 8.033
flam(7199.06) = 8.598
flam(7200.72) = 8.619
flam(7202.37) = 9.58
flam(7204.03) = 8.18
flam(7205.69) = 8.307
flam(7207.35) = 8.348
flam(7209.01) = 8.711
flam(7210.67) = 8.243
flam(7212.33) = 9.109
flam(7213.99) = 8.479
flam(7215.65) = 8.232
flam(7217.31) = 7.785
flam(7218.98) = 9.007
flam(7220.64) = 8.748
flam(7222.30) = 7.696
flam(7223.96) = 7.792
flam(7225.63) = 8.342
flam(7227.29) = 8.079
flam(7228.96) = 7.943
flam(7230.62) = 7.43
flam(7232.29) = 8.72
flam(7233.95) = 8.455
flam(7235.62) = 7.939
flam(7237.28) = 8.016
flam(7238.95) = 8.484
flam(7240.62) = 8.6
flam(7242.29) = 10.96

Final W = 8.033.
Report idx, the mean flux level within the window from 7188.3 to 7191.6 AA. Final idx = 7.54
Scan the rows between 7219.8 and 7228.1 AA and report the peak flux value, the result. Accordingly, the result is 8.748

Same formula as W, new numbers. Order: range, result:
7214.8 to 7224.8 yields 7.696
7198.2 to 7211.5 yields 8.18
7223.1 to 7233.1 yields 7.43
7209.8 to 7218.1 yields 7.785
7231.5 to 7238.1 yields 7.939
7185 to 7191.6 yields 7.512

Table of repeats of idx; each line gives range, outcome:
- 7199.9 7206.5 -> 8.68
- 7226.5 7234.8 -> 8.12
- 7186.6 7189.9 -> 8.1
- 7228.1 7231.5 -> 7.69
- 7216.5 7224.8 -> 8.2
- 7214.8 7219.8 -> 8.33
